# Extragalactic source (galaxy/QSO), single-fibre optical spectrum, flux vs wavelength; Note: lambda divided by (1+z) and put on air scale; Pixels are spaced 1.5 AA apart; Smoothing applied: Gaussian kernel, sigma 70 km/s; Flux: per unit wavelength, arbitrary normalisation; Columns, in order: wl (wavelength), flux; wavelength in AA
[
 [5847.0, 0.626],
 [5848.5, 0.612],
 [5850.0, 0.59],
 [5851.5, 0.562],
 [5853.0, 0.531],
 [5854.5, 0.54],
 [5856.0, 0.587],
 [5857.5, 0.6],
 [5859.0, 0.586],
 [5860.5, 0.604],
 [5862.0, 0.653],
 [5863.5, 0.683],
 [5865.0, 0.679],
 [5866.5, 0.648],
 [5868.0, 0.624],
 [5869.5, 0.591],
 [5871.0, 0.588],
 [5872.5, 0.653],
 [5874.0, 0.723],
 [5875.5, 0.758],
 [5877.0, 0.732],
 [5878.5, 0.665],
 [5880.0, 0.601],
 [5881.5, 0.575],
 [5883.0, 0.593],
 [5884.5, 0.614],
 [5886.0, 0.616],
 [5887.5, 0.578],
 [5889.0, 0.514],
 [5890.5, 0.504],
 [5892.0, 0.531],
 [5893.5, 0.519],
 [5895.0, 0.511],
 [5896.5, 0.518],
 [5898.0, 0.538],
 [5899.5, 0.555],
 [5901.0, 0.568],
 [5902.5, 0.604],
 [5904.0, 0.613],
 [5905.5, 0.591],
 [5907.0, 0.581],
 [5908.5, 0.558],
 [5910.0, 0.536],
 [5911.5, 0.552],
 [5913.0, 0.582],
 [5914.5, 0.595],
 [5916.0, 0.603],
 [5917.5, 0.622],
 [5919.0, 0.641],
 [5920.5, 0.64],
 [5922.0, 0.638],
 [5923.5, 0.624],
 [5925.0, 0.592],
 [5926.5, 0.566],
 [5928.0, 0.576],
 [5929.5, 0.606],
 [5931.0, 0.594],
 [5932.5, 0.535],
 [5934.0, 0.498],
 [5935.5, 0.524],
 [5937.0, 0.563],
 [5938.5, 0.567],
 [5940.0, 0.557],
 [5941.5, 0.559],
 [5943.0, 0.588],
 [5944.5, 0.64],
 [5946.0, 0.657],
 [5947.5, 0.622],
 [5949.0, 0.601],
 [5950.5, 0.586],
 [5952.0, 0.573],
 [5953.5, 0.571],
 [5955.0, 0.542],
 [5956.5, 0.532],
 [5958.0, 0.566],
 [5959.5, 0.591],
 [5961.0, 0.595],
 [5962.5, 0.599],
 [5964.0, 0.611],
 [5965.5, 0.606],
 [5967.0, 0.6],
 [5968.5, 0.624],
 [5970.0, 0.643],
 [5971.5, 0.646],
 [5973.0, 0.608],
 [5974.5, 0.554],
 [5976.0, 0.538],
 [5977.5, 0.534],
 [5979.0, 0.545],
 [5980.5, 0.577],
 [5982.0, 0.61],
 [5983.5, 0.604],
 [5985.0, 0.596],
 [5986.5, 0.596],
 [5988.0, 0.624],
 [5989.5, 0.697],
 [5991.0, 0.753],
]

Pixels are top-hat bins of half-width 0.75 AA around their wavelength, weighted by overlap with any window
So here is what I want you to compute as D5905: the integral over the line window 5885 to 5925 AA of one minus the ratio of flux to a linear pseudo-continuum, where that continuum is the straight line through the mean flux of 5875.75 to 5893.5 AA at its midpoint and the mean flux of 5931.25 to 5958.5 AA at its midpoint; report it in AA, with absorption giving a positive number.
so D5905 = 0.8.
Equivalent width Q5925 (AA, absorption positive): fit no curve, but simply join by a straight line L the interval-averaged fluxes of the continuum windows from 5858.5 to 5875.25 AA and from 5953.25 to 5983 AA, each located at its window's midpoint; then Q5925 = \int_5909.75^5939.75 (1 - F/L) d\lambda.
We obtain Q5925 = 1.3 AA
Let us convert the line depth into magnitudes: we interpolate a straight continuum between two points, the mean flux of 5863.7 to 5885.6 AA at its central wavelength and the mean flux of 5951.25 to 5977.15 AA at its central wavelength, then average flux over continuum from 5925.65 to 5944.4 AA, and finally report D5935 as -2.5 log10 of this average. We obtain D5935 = 0.079 mag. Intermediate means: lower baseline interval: 0.646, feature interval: 0.564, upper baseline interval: 0.587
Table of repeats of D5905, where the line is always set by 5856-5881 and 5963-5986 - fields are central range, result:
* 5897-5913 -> 1.50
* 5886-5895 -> 1.43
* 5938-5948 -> 0.17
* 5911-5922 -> 0.25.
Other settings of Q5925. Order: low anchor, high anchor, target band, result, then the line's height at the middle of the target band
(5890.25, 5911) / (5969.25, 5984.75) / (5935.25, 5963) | -0.36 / 0.574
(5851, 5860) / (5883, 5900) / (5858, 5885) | -4.03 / 0.559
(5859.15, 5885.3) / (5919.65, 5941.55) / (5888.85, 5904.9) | 1.85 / 0.616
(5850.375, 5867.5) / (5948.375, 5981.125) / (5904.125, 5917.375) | 0.37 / 0.595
